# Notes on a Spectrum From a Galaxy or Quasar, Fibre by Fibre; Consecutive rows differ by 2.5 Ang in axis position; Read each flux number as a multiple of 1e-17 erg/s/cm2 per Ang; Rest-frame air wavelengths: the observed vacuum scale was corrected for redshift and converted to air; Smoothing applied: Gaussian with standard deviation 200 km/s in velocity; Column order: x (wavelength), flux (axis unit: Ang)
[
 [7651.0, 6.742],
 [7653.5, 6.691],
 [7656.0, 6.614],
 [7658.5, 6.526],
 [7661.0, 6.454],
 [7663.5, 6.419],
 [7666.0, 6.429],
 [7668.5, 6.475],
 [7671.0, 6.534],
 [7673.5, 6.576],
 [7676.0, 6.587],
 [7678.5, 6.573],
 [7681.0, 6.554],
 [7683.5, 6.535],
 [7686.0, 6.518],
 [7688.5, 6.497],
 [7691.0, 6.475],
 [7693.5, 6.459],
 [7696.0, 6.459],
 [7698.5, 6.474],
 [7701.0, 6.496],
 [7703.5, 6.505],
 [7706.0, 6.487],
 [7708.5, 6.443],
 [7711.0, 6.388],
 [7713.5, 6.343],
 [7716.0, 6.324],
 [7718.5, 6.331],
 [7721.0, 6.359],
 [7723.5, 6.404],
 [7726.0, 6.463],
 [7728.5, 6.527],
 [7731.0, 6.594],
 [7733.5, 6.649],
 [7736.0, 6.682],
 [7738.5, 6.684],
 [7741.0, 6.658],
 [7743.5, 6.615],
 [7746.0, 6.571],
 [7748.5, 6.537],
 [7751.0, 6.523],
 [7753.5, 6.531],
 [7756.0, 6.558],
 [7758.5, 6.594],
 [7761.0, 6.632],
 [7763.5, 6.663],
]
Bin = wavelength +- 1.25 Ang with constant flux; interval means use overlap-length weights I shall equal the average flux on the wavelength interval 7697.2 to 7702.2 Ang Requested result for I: 6.48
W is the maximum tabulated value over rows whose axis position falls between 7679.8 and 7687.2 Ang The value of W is 6.554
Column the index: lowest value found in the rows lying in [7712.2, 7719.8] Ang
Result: 6.324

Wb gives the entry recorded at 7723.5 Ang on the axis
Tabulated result 6.404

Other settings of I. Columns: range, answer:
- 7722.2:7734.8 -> 6.53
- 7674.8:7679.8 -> 6.58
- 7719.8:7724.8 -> 6.38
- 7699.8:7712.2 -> 6.46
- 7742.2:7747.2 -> 6.59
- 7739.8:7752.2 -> 6.58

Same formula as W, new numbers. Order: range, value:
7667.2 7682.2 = 6.587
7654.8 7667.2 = 6.614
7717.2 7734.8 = 6.649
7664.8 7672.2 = 6.534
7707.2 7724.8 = 6.443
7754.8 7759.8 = 6.594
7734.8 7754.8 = 6.684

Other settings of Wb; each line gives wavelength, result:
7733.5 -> 6.649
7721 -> 6.359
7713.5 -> 6.343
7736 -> 6.682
